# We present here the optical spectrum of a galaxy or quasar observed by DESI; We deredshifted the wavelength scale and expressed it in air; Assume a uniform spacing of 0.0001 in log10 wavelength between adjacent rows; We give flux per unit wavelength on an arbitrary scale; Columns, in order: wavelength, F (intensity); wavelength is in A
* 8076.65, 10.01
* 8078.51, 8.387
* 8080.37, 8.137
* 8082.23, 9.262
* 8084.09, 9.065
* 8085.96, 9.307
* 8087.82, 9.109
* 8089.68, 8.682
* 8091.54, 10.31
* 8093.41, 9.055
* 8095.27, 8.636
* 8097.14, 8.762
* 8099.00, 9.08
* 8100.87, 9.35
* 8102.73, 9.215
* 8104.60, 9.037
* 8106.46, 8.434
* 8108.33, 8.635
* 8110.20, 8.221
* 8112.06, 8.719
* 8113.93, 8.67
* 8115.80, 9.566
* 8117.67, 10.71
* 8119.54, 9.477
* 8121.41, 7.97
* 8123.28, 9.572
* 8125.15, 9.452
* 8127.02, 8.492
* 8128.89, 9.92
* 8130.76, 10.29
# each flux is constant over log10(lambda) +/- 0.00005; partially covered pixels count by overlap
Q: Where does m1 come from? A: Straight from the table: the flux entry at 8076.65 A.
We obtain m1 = 10.01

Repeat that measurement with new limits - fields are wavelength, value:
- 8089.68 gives 8.682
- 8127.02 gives 8.492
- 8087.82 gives 9.109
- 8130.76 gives 10.29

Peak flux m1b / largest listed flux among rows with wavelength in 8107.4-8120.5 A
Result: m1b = 10.71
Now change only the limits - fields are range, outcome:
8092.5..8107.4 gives 9.35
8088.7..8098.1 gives 10.31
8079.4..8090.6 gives 9.307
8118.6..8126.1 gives 9.572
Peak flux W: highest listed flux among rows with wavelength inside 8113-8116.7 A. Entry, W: 9.566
